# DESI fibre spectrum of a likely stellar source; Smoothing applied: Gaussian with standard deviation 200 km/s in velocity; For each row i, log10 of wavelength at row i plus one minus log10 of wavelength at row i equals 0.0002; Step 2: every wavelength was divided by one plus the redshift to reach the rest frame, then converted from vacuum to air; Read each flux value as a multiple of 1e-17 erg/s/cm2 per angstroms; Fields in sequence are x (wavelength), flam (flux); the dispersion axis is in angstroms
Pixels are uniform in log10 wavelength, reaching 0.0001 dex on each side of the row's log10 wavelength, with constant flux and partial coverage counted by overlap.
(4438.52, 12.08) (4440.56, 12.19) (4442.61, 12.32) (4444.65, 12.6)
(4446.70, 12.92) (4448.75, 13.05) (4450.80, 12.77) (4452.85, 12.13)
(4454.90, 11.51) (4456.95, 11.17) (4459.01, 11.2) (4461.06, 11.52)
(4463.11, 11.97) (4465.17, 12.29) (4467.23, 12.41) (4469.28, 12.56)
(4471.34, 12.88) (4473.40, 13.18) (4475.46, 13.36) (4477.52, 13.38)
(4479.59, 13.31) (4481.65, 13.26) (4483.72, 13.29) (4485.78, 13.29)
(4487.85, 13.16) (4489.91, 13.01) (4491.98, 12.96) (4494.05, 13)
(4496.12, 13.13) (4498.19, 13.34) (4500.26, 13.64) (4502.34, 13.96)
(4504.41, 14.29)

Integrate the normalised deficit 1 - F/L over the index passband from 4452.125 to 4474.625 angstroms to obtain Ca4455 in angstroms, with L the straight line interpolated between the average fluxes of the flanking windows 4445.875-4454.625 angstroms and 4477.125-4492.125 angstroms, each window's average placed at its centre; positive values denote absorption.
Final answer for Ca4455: 1.3 angstroms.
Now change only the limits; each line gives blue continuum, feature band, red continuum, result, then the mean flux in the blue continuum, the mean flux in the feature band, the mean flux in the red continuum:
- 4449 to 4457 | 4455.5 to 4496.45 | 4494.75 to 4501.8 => 0.2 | 12.1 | 12.7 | 13.4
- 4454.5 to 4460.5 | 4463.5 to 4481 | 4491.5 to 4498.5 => -1.3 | 11.3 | 12.9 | 13.1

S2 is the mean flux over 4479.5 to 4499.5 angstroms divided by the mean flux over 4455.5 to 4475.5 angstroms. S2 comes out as 1.1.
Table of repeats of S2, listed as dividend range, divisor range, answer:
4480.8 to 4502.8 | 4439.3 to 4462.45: 1.09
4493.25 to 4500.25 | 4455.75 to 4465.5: 1.14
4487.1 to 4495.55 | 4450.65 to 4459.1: 1.11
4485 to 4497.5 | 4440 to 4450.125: 1.04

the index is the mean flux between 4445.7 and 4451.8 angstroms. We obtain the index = 12.9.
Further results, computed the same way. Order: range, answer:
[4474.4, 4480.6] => 13.3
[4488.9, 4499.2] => 13.1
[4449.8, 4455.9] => 12.1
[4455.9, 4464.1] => 11.5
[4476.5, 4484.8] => 13.3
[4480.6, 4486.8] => 13.3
